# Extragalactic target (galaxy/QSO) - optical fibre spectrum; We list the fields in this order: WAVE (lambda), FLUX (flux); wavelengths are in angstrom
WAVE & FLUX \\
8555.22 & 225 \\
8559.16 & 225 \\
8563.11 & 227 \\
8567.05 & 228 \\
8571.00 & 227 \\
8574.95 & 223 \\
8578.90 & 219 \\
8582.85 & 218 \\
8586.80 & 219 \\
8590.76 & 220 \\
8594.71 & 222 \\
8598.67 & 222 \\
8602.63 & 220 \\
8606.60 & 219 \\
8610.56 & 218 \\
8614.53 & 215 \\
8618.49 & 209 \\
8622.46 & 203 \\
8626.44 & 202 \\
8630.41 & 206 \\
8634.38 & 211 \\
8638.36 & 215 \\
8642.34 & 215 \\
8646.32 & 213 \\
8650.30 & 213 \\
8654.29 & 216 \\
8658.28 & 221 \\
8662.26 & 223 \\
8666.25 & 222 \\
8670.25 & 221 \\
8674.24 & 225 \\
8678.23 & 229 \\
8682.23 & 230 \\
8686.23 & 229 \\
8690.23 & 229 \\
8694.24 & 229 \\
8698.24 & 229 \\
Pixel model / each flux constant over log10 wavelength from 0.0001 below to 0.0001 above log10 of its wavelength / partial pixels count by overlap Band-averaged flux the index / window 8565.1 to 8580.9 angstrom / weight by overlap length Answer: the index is 224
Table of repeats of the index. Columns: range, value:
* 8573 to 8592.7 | 220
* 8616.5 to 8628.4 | 205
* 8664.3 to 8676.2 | 223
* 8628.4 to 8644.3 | 212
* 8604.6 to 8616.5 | 217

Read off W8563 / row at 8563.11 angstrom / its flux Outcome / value 227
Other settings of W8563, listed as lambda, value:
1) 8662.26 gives 223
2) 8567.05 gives 228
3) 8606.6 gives 219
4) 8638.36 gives 215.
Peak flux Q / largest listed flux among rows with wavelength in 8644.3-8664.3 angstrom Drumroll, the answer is 223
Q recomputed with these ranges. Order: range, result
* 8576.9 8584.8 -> 219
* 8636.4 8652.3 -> 215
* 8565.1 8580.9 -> 228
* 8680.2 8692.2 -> 230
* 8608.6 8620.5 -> 218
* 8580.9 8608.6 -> 222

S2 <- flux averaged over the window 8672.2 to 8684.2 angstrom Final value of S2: 228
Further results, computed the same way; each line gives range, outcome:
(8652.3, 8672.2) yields 221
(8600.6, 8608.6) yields 219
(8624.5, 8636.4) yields 206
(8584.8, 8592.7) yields 219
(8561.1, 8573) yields 227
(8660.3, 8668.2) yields 223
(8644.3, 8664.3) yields 217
